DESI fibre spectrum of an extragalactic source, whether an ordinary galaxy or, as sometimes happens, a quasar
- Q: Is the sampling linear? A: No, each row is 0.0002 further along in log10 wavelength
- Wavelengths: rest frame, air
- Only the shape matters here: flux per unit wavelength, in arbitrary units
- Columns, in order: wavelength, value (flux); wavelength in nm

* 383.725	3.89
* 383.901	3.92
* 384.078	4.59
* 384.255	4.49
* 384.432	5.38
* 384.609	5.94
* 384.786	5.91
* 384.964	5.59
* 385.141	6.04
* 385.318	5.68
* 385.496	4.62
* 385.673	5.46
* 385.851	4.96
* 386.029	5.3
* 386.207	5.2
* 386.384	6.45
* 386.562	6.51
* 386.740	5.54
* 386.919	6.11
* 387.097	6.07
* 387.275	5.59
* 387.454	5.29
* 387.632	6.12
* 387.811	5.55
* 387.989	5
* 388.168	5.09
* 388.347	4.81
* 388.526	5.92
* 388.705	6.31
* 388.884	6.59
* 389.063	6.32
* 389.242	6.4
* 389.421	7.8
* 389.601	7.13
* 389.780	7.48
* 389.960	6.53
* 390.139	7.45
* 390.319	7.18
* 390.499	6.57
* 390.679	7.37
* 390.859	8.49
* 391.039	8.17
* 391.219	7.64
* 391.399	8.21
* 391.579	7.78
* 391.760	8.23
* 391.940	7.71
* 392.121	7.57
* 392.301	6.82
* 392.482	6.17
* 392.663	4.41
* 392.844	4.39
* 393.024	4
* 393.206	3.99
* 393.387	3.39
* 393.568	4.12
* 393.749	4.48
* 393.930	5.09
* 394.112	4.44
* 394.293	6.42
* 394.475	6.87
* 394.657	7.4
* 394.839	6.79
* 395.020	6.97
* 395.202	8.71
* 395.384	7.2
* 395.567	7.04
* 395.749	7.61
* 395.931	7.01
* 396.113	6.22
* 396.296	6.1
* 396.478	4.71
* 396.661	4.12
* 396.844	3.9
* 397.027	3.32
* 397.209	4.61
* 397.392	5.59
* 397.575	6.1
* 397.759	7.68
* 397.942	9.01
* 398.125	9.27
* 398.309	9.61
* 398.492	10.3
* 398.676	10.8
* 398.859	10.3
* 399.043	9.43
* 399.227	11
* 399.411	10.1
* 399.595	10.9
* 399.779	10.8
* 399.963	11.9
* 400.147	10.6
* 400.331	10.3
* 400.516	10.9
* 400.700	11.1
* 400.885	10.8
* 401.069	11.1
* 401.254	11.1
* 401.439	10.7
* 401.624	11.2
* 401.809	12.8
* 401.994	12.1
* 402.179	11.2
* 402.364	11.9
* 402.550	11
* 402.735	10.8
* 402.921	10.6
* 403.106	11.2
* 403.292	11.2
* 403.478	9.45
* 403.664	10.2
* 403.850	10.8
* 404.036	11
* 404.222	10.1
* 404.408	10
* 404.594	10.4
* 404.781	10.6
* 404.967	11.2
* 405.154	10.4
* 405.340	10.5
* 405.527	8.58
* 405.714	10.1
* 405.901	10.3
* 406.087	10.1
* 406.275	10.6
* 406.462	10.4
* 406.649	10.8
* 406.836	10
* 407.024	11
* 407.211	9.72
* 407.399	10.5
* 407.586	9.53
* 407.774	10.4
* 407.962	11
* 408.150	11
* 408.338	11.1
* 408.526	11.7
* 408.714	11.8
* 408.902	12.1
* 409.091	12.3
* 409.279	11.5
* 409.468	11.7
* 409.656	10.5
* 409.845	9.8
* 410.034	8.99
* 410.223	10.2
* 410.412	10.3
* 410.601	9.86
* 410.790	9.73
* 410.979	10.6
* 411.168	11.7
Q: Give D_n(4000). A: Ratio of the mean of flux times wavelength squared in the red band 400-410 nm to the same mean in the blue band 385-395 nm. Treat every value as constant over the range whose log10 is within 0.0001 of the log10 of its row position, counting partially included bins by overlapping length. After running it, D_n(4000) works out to 1.9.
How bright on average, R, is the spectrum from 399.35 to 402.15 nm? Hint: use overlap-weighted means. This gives 11.1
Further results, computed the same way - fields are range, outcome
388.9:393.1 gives 6.95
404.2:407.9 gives 10.3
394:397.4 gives 6.06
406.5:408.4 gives 10.5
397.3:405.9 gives 10.4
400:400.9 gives 10.8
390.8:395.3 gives 6.32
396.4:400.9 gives 8.67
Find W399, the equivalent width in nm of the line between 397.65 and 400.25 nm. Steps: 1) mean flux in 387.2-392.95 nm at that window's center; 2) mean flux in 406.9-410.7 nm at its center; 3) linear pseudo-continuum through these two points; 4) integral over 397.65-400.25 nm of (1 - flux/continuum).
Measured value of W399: -0.46 nm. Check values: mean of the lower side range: 6.63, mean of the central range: 10.1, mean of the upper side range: 10.7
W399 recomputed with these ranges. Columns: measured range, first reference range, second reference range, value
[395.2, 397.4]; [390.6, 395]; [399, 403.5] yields 0.64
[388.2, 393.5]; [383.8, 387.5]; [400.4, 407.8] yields 0.25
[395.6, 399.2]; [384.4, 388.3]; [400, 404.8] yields 0.81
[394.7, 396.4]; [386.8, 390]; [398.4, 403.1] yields 0.35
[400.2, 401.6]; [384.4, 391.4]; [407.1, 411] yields -0.30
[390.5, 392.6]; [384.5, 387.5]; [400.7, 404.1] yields -0.02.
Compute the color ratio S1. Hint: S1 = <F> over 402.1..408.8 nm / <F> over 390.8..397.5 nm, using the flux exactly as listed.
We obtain 1.74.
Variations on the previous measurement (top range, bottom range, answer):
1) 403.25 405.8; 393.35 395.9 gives 1.65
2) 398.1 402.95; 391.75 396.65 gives 1.81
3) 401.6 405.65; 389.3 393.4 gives 1.59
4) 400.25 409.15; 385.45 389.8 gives 1.83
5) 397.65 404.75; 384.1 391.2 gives 1.73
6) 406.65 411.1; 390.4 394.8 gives 1.71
